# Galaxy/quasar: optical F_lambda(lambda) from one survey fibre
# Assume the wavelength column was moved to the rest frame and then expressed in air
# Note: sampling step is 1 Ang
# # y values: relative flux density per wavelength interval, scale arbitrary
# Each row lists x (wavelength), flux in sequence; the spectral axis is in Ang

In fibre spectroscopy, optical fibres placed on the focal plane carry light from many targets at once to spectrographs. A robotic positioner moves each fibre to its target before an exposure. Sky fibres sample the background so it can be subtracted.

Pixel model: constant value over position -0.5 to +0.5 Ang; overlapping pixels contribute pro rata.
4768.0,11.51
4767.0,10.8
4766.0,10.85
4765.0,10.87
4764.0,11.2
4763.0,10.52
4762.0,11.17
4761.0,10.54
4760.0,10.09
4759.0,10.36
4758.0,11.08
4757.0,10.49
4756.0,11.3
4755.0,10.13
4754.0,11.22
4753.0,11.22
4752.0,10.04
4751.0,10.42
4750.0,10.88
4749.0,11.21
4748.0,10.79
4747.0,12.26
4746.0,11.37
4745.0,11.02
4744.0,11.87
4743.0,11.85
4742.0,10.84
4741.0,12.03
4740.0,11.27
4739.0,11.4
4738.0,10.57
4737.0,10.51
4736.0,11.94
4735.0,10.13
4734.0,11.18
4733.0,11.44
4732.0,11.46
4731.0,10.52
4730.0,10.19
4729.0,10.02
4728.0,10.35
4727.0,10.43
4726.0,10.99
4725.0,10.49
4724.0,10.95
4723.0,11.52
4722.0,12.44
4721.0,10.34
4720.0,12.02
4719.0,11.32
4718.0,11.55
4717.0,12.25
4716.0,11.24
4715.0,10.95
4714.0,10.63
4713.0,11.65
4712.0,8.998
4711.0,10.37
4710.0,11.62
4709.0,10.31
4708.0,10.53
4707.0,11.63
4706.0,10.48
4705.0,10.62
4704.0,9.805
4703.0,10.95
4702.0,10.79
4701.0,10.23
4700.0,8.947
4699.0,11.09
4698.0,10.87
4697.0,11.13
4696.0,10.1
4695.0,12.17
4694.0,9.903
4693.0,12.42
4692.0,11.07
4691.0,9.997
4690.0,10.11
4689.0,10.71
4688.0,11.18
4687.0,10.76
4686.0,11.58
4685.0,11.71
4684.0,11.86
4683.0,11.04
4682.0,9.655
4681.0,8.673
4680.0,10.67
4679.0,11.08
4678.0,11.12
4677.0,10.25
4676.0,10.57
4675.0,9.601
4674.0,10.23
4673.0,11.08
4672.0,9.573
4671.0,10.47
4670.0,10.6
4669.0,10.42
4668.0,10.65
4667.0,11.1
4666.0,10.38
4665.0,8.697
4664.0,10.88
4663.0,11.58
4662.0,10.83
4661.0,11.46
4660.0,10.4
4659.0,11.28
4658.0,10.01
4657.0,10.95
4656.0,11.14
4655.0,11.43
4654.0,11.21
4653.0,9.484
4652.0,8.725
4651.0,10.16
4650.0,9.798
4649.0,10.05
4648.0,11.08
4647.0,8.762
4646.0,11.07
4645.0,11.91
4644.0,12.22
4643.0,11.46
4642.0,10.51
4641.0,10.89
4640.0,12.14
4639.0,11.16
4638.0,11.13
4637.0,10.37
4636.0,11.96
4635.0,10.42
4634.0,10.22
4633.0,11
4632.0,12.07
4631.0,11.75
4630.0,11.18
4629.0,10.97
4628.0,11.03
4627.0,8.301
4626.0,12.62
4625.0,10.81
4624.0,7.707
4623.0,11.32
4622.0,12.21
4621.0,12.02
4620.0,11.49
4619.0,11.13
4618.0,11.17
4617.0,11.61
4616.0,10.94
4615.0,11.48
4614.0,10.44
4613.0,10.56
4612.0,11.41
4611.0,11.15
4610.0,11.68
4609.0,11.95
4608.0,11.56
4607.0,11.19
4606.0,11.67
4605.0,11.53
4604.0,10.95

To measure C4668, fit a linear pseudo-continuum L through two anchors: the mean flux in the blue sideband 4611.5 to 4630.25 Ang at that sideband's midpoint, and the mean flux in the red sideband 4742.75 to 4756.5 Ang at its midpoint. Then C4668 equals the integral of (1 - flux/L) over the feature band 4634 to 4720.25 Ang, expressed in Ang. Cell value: 2.3 Ang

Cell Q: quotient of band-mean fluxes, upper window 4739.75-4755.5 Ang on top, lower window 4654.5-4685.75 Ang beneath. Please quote 1.05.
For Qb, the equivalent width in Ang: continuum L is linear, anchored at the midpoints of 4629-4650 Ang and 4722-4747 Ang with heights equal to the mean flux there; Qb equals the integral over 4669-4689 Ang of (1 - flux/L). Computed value 0.8 Ang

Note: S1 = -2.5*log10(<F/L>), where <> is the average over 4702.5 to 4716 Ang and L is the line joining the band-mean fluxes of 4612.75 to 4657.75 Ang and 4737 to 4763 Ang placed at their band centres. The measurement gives 0.028 mag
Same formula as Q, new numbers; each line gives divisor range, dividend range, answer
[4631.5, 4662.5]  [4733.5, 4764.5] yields 1.02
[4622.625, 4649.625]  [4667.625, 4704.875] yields 0.98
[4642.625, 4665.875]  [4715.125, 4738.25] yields 1.04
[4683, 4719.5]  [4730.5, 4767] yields 1.01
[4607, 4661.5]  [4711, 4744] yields 1.01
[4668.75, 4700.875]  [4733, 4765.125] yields 1.03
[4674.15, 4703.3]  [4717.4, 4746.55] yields 1.04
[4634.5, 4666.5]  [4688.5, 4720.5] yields 1.01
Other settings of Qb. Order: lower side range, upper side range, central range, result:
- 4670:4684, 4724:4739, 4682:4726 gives -1.5 Ang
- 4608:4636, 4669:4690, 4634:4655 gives 0.3 Ang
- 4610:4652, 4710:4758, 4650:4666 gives 0.7 Ang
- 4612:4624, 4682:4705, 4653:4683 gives 1.1 Ang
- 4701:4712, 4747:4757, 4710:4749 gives -1.3 Ang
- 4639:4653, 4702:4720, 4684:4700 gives -0.2 Ang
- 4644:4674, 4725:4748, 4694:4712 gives 0.4 Ang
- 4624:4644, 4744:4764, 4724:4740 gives 0.2 Ang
